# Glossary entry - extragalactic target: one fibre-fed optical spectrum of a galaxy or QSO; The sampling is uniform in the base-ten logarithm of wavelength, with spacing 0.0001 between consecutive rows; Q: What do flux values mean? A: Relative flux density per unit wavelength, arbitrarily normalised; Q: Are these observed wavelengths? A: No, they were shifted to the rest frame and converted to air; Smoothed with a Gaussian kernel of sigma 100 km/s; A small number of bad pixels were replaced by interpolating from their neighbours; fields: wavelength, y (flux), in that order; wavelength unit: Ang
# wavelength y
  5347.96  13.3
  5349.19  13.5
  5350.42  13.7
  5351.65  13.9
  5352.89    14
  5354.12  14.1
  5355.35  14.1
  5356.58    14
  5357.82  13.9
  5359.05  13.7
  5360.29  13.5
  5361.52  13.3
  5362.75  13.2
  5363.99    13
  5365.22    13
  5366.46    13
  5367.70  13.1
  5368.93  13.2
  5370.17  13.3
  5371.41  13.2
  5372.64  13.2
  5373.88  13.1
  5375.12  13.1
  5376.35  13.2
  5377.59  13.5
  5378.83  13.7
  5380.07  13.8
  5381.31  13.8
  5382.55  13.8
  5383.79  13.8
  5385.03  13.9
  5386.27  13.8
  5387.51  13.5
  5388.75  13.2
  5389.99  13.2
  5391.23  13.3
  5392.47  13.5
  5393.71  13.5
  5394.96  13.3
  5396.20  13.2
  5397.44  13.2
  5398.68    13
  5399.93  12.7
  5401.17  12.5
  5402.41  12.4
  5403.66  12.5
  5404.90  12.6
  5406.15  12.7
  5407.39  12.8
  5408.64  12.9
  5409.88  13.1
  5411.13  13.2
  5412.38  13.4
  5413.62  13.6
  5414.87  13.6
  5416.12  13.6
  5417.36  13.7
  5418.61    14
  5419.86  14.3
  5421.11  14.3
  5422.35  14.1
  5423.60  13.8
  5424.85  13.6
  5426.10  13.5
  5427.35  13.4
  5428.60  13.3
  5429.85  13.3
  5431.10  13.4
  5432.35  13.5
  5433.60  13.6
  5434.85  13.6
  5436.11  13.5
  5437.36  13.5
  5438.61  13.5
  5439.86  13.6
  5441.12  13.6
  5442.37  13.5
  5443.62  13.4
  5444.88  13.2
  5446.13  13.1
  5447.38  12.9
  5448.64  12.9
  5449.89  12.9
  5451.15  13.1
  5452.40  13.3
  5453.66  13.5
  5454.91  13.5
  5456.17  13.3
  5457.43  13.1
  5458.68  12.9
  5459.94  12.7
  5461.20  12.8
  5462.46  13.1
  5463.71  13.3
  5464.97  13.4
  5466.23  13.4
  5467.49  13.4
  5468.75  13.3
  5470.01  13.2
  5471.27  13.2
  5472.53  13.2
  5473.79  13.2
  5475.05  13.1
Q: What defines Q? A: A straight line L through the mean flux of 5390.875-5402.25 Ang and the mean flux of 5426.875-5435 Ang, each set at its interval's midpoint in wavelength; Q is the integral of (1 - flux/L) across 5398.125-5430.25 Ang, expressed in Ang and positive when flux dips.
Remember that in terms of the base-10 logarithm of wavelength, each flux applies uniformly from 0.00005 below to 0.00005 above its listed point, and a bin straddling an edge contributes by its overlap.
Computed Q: -0.1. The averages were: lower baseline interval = 13.1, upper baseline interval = 13.4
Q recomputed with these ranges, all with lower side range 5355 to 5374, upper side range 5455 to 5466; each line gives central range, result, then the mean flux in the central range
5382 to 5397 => -0.2 Ang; 13.5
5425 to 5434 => -0.2 Ang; 13.4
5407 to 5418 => -0.1 Ang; 13.3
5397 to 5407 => 0.4 Ang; 12.7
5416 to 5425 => -0.5 Ang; 14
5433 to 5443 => -0.3 Ang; 13.5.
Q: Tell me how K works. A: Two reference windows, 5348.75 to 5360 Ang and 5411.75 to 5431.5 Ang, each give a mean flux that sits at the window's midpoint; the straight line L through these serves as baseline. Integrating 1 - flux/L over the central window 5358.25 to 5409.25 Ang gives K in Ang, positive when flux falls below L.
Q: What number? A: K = 2.1 Ang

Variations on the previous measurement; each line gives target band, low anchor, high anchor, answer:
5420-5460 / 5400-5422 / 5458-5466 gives -0.8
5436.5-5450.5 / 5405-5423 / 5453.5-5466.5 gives 0.0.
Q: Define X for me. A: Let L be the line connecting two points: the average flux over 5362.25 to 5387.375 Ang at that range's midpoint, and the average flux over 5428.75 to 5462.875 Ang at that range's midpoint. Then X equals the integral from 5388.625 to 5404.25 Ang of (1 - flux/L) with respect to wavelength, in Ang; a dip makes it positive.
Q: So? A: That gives 0.4 Ang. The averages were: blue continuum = 13.4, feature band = 13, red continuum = 13.3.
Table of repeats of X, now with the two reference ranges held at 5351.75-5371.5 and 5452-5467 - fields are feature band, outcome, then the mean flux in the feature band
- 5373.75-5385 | -0.1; 13.6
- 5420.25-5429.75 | -0.3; 13.7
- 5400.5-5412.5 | 0.5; 12.8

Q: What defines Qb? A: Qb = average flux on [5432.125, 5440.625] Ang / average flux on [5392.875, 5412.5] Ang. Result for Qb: 1.0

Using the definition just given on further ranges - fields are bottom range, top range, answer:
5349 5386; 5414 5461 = 0.99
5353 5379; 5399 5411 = 0.95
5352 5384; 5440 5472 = 0.98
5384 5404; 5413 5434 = 1.04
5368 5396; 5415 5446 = 1.01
